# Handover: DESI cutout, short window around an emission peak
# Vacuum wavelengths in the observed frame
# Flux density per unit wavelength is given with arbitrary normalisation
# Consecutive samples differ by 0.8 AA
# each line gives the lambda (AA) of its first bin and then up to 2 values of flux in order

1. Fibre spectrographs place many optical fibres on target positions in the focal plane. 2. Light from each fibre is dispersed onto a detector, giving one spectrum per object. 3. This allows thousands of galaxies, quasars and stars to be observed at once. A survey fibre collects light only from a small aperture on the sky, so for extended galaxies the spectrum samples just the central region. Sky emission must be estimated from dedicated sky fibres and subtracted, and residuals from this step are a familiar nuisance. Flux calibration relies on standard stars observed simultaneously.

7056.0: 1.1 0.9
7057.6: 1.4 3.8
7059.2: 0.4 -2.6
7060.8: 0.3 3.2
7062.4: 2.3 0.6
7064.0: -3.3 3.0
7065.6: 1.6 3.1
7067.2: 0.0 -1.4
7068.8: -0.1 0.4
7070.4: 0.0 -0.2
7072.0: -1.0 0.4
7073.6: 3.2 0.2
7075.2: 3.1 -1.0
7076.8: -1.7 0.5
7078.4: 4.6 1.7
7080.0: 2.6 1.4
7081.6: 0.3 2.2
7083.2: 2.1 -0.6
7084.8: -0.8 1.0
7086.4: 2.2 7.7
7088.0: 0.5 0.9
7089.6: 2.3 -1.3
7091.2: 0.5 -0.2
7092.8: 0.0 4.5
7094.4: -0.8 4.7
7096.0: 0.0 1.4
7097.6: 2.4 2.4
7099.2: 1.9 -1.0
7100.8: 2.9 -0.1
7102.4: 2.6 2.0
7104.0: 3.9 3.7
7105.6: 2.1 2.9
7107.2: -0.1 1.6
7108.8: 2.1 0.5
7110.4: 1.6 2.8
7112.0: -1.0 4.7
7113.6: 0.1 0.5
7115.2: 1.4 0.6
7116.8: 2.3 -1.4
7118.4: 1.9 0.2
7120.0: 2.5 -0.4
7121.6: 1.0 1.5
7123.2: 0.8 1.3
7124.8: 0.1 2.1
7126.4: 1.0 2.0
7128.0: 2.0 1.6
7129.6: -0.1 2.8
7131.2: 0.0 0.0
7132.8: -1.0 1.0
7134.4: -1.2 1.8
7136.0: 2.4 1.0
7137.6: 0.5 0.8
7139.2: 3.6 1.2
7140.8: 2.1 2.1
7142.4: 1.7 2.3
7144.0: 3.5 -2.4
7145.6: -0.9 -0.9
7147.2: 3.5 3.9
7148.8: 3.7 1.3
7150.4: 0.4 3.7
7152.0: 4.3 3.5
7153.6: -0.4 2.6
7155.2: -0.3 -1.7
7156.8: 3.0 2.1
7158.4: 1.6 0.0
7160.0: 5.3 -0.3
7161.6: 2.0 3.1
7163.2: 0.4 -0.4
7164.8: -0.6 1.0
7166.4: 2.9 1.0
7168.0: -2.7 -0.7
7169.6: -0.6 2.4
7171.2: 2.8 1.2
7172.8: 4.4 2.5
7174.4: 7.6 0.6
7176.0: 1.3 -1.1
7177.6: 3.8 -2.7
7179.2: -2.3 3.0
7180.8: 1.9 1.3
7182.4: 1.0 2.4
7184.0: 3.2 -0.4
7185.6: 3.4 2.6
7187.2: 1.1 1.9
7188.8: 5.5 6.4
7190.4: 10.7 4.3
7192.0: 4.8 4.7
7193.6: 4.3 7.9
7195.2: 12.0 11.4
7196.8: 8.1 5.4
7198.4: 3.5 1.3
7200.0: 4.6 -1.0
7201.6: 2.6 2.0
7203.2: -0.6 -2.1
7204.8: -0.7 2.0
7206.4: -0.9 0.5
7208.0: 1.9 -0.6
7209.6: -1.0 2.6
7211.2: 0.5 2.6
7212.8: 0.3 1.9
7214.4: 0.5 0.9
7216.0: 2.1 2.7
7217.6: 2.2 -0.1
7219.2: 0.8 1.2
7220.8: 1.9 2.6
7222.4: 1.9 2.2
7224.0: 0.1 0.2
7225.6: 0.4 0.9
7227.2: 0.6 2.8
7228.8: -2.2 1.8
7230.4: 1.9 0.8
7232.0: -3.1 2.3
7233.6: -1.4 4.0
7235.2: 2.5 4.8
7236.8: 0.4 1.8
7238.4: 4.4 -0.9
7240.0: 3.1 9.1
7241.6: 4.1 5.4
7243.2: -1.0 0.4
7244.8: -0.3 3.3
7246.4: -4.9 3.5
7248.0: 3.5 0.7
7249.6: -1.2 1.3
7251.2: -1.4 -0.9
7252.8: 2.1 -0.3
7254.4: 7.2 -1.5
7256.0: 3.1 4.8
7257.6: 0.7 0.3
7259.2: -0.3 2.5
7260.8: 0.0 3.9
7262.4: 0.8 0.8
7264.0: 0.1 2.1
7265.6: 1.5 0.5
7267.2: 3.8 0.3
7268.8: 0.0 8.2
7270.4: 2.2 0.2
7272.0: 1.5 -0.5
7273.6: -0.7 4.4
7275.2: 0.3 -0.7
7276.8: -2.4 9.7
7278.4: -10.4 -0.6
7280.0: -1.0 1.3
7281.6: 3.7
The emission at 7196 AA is [O II]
